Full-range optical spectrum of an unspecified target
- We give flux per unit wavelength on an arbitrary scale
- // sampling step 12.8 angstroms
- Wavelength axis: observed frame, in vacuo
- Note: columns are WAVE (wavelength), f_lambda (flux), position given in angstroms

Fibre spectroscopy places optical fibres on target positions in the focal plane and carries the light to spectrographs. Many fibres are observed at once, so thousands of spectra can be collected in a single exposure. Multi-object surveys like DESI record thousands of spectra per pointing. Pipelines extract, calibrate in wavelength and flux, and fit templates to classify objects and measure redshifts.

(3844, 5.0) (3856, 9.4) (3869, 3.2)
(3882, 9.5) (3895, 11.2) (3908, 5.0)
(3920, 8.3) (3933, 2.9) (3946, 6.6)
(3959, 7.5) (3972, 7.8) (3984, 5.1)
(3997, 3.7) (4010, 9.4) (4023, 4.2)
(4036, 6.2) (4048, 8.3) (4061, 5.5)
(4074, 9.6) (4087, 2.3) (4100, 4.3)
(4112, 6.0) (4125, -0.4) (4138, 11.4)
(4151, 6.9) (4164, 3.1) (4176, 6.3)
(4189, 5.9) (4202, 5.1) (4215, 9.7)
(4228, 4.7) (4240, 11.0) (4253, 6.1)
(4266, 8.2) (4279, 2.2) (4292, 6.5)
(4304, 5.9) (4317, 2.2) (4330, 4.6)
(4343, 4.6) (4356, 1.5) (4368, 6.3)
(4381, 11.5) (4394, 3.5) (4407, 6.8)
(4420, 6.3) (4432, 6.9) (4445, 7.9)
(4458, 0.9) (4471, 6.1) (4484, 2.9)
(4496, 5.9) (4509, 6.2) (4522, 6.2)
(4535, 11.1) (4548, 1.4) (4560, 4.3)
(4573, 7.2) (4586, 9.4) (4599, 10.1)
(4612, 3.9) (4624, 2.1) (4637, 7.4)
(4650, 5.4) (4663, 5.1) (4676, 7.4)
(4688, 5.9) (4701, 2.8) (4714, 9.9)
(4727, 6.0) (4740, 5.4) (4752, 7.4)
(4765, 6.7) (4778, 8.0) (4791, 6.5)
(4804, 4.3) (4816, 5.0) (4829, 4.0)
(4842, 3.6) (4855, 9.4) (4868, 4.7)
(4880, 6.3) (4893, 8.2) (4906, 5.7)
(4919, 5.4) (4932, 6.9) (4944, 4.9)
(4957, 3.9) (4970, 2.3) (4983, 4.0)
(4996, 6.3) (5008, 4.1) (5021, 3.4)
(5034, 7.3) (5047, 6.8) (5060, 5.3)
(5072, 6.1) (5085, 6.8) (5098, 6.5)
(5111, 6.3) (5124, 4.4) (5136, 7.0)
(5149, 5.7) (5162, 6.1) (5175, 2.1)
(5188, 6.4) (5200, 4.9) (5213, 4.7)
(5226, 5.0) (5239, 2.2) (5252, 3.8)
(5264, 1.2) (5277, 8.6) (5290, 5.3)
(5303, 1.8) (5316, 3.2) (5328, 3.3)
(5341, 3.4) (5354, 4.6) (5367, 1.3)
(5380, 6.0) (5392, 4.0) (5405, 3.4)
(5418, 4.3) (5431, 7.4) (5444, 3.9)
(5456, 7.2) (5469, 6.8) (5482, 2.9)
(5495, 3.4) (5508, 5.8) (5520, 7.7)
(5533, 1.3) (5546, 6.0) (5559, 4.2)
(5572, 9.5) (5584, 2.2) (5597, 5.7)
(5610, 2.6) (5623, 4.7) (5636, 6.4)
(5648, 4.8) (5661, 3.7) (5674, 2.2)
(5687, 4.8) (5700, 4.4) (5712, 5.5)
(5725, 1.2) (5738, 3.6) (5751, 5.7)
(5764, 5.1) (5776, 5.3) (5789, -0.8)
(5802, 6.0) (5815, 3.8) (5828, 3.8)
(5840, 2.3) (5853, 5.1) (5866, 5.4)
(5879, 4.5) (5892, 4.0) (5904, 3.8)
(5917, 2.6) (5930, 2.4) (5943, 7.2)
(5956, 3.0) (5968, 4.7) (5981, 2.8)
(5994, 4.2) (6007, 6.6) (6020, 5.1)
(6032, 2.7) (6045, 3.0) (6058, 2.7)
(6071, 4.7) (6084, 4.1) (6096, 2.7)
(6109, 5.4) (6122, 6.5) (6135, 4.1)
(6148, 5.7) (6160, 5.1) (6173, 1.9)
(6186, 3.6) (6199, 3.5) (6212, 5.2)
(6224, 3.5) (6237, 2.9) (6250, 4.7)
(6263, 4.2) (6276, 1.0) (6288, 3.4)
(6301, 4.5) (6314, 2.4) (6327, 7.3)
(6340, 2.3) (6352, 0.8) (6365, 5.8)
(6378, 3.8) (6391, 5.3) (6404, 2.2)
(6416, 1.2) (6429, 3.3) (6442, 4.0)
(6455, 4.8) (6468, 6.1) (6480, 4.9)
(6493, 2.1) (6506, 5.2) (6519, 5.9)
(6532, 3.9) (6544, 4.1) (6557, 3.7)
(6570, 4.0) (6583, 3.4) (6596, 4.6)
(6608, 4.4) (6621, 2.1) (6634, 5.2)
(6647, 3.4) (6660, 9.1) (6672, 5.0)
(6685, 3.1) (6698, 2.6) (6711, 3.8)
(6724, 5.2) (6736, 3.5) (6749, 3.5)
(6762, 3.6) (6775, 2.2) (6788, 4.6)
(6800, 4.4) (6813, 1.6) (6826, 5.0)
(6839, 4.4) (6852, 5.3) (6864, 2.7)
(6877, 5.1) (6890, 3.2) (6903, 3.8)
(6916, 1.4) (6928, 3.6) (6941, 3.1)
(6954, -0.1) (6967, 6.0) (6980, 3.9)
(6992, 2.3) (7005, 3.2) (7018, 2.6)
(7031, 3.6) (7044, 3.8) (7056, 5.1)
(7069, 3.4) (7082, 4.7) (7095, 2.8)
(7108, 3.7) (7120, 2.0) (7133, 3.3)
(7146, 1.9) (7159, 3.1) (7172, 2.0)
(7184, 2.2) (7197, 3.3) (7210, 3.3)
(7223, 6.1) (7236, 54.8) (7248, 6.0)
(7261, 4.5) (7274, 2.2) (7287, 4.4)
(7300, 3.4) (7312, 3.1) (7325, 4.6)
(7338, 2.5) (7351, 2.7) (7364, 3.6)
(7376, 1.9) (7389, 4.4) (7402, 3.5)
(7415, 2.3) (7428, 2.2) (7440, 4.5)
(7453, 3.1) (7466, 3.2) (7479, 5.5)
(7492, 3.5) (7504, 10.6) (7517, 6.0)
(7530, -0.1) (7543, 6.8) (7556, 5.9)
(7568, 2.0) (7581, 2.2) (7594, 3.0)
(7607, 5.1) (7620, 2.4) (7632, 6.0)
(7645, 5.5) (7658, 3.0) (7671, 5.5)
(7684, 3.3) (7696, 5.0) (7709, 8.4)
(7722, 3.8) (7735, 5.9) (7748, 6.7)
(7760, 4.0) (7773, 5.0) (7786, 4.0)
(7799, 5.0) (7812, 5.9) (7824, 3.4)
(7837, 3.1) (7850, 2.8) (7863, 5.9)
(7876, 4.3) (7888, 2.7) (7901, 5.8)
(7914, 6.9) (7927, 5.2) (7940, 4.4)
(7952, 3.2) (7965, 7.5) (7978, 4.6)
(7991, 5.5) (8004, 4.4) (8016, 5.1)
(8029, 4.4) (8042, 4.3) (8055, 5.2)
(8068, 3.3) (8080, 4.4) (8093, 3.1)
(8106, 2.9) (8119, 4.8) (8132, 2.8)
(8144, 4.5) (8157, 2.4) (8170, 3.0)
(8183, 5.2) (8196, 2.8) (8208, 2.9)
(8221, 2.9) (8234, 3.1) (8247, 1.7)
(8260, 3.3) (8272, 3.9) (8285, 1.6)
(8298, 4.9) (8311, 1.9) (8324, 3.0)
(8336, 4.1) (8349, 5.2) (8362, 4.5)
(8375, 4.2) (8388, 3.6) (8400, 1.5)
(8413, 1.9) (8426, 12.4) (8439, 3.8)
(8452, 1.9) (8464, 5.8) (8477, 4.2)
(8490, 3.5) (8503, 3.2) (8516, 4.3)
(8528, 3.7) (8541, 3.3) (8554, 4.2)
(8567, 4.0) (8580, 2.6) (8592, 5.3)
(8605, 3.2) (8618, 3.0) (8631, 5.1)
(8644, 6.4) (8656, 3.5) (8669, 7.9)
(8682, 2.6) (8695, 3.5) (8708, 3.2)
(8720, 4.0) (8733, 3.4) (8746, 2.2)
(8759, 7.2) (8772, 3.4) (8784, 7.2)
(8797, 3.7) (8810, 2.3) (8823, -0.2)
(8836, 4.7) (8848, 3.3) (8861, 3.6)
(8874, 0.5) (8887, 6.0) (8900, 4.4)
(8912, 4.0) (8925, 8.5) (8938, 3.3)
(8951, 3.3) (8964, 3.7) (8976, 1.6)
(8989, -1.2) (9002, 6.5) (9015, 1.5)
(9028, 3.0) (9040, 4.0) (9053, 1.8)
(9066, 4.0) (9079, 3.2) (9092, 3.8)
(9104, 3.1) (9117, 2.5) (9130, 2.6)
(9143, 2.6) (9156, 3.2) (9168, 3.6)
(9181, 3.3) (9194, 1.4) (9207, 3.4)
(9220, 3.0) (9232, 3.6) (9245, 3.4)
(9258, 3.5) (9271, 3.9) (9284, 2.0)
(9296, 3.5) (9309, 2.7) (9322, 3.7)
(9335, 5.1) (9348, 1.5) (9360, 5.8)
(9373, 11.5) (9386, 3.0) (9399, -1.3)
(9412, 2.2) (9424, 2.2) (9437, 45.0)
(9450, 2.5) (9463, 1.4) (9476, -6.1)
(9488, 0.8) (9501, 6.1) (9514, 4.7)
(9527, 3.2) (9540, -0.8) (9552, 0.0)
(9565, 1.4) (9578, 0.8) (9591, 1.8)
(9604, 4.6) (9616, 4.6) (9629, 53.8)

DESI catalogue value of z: 0.94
